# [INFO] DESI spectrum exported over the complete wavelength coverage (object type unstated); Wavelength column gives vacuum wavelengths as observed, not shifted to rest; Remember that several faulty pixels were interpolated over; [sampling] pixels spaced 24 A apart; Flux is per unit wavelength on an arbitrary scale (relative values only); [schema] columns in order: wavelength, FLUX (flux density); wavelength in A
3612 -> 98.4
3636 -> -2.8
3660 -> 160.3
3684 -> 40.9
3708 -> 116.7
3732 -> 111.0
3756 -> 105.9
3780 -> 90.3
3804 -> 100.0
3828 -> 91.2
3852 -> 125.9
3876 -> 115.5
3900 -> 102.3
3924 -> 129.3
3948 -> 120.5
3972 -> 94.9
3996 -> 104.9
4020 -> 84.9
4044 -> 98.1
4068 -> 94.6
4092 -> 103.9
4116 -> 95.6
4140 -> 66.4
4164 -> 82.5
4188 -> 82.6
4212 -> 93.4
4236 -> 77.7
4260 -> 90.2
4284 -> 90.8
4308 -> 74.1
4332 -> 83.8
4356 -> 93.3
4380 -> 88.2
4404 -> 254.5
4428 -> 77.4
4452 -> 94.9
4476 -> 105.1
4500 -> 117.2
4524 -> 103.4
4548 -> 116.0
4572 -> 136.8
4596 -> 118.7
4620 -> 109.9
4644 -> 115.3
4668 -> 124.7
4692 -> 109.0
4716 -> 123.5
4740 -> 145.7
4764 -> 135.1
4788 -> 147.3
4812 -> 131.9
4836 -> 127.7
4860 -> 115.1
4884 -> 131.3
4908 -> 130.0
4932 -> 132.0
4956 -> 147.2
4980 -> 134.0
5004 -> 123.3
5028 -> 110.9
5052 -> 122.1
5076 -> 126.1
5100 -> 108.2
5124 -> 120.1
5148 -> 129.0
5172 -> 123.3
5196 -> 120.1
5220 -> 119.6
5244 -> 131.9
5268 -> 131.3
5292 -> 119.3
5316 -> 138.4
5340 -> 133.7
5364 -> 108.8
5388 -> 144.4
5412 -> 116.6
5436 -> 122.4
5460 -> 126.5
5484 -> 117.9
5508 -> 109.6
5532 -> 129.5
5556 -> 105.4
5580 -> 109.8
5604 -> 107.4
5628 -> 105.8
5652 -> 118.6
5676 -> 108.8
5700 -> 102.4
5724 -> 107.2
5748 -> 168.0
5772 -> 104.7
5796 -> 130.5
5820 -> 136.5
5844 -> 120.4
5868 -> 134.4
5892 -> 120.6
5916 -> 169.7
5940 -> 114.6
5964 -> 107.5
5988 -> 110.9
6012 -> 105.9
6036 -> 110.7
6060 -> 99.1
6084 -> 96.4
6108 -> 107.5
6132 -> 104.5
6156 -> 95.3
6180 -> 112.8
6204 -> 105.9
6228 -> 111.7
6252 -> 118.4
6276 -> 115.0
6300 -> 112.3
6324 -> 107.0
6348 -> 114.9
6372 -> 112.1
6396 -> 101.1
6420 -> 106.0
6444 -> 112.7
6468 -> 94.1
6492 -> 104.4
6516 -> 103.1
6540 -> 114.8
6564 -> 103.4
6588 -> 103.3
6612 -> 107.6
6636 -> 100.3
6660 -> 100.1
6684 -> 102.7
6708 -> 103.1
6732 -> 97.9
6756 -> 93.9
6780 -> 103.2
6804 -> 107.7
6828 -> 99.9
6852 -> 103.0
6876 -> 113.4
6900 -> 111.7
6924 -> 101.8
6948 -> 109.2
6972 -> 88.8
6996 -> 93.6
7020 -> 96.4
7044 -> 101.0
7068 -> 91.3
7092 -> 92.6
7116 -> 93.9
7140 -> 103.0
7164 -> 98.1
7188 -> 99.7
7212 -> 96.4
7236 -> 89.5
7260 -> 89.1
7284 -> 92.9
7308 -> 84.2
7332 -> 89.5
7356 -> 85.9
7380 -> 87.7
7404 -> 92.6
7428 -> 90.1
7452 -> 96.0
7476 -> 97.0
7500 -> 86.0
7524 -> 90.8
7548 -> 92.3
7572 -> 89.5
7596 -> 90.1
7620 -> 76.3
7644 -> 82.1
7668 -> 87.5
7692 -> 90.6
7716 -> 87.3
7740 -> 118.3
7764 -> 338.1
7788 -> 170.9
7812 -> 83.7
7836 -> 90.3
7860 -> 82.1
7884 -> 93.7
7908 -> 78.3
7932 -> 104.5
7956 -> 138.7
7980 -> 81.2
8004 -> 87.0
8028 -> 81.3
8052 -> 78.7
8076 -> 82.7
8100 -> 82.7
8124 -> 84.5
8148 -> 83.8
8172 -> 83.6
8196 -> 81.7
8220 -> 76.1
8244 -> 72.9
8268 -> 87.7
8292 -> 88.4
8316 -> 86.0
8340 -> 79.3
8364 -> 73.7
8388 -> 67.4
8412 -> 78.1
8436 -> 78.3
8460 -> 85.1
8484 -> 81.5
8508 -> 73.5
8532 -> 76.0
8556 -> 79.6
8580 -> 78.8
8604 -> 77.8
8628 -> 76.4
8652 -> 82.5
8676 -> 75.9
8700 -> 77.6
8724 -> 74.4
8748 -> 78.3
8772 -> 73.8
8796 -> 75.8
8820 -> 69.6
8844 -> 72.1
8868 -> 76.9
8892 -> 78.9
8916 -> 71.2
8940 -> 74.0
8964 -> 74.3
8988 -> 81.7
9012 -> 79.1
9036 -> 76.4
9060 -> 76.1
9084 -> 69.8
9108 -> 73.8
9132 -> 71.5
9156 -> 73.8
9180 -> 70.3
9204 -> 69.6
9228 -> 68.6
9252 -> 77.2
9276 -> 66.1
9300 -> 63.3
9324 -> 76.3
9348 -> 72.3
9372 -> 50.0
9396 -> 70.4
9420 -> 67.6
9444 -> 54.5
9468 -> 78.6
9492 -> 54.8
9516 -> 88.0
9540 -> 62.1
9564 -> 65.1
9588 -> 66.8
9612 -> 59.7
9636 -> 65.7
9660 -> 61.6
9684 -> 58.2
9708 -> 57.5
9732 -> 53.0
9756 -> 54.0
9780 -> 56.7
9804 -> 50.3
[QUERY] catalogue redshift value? 0.18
